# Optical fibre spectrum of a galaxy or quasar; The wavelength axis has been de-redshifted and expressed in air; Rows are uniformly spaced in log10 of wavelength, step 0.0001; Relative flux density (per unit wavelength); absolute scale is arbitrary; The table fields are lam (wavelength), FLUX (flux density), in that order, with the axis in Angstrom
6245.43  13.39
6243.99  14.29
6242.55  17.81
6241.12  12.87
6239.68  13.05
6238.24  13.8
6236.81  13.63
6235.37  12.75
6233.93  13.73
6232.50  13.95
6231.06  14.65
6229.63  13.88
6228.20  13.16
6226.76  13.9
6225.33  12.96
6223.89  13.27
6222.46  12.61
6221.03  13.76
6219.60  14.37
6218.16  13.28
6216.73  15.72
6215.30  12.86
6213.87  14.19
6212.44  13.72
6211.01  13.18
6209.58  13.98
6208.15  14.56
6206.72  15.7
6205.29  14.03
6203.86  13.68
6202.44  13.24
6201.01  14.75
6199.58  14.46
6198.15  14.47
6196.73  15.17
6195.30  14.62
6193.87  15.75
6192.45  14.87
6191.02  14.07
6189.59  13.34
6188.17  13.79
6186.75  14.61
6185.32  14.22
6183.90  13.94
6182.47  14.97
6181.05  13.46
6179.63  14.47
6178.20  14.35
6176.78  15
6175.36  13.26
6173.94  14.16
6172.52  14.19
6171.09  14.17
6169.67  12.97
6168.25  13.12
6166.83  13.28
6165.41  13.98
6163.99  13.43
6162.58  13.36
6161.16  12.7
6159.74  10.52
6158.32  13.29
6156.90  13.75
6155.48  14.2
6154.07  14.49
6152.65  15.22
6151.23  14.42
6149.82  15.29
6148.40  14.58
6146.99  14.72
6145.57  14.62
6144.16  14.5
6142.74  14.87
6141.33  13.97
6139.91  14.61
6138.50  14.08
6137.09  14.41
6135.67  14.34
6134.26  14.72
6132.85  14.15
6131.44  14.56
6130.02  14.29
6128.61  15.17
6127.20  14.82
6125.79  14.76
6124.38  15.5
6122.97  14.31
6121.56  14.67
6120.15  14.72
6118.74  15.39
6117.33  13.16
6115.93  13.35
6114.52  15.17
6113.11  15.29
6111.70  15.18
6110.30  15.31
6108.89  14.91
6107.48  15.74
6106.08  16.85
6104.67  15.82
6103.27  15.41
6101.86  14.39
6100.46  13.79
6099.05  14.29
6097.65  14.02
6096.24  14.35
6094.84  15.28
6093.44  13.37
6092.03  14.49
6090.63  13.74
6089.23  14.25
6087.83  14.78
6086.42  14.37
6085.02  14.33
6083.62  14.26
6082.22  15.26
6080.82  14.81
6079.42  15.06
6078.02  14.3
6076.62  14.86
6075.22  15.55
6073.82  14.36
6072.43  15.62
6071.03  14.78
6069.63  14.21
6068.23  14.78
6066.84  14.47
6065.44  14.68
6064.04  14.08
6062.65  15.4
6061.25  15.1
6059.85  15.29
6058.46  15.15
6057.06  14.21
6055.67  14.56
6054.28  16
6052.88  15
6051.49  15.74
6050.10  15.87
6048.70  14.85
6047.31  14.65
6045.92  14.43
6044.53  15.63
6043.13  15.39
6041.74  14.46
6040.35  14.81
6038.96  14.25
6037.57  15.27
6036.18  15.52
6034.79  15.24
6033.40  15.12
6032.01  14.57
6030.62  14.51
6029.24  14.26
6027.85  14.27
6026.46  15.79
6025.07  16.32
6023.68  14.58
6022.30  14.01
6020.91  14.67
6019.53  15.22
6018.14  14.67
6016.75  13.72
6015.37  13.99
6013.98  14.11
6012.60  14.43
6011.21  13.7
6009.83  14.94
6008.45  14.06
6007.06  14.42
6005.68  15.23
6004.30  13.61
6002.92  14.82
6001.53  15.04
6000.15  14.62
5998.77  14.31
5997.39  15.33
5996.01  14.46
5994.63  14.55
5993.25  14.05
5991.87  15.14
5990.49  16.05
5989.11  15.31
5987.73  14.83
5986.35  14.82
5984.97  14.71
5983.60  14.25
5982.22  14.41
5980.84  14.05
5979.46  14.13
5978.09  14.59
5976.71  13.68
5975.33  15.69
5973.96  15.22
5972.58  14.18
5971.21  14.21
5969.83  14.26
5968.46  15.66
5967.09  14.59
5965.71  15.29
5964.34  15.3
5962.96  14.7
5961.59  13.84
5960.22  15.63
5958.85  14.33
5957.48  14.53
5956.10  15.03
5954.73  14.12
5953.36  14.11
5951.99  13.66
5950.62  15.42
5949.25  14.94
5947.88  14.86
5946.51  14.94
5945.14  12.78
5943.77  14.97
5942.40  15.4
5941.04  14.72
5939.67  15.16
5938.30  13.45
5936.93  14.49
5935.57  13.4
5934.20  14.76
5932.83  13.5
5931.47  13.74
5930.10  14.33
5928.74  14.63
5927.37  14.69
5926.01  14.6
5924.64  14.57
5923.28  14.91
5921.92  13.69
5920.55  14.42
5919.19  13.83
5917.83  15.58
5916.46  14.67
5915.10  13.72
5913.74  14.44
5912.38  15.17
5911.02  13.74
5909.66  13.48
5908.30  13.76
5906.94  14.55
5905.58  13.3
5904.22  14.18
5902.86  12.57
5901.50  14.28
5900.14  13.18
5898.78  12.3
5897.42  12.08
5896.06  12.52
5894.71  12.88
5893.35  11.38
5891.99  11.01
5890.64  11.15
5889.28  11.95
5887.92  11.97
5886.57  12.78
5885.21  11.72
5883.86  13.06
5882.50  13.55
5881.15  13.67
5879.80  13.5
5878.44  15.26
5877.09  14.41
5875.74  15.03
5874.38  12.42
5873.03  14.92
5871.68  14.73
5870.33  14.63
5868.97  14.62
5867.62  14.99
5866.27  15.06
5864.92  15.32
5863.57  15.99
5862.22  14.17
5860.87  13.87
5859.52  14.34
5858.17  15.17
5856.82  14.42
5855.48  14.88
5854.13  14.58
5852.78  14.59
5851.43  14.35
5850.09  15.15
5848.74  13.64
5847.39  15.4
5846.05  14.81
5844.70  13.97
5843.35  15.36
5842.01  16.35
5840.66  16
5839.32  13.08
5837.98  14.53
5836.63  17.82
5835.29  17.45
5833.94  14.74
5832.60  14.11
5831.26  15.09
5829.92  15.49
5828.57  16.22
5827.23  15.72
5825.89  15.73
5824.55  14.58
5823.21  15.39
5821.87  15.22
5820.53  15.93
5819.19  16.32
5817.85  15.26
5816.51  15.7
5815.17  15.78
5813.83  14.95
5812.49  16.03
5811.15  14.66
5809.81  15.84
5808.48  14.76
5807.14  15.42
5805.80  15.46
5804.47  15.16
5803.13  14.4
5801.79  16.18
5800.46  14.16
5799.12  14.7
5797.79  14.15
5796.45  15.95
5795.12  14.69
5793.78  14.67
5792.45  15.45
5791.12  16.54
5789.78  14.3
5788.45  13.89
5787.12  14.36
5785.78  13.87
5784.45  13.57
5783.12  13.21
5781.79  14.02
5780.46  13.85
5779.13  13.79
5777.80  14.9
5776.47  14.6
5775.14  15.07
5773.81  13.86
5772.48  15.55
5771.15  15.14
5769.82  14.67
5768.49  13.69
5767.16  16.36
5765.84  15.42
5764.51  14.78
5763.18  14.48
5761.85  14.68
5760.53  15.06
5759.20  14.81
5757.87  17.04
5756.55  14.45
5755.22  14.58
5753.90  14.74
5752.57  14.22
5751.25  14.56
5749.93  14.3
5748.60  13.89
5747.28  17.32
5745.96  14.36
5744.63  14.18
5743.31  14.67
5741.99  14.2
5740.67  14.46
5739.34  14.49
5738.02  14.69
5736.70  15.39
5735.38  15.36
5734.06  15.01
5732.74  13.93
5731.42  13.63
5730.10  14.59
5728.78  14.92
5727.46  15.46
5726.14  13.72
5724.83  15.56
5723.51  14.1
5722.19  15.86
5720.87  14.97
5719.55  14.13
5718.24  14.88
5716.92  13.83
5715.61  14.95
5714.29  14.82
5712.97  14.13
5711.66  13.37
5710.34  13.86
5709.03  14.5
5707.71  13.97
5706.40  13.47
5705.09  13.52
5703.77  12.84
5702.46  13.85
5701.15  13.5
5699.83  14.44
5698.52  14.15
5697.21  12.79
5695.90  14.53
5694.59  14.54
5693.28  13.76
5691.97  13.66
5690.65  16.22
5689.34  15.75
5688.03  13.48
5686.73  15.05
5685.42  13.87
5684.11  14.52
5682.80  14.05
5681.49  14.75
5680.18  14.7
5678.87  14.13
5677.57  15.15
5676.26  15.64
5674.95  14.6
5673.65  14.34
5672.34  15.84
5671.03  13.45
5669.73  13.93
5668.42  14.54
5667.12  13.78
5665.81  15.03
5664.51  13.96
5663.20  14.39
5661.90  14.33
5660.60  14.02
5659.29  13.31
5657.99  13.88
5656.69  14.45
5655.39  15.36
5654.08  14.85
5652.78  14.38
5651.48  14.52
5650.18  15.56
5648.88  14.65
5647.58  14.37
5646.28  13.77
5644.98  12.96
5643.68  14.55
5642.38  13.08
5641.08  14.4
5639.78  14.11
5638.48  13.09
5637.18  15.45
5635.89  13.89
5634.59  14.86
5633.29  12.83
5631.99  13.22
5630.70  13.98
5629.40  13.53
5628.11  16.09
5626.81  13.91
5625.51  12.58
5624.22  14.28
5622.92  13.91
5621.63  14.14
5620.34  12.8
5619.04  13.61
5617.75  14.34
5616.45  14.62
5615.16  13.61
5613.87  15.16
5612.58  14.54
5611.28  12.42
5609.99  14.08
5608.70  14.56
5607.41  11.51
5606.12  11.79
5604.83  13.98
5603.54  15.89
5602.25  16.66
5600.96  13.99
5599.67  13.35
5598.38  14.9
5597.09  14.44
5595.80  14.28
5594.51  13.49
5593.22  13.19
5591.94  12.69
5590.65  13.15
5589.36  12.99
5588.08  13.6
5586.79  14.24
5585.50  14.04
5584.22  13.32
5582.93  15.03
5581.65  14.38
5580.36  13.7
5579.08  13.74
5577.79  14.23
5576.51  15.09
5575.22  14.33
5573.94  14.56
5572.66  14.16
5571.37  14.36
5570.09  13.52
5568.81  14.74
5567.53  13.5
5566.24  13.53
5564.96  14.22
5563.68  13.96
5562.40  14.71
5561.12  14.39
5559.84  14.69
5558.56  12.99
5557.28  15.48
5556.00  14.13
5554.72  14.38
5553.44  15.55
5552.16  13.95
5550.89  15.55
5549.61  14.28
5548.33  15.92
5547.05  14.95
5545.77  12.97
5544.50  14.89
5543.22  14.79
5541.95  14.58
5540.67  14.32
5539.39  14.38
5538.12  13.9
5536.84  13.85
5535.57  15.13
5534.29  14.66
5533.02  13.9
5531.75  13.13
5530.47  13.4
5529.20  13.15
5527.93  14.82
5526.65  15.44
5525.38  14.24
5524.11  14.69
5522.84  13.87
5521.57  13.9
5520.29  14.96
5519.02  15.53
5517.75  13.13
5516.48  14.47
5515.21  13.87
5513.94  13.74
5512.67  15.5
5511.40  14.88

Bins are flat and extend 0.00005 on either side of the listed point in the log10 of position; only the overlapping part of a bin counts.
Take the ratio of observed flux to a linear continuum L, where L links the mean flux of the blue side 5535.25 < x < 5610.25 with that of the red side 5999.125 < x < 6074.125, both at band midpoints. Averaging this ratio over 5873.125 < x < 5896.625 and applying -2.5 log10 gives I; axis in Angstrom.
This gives 0.13 mag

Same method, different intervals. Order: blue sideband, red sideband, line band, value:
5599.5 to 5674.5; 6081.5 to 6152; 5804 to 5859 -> -0.07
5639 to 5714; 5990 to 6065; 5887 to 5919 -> 0.11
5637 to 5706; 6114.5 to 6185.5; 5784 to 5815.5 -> -0.05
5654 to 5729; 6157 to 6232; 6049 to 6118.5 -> -0.06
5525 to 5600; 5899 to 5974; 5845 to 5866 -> -0.03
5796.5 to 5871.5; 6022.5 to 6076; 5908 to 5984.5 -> 0.04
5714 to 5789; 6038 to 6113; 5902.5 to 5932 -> 0.04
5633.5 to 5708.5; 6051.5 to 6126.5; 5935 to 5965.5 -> 0.00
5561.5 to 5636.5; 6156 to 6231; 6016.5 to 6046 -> -0.07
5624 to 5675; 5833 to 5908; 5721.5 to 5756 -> -0.04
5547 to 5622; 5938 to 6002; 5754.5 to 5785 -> -0.02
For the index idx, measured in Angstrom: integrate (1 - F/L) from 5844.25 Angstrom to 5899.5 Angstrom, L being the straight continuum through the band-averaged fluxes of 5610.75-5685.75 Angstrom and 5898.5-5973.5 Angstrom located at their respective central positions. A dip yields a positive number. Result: 2.0 Angstrom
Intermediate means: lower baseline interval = 14.2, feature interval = 13.8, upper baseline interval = 14.4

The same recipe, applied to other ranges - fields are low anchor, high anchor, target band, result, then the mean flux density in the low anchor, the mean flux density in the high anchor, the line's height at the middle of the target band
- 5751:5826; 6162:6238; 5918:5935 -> 0.3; 14.9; 14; 14.6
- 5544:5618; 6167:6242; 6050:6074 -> -1.6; 14.1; 14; 14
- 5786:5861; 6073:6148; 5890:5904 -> 2.4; 15.1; 14.7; 15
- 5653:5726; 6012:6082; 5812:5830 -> -1.3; 14.3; 14.9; 14.5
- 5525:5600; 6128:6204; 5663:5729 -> -0.9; 14.2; 14.2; 14.2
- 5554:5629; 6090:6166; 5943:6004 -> -1.4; 14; 14.5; 14.3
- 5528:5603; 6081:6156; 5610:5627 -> 0.5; 14.2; 14.7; 14.2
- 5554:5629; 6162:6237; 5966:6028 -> -2.9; 14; 14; 14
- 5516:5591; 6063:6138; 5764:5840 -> -3.0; 14.3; 14.7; 14.5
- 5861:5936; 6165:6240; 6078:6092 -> -0.6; 13.8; 14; 13.9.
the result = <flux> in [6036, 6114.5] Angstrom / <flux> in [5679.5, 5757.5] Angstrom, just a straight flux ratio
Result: 1.0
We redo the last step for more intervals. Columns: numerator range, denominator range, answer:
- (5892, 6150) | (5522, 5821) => 1.01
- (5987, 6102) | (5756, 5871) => 0.98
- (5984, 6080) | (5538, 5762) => 1.04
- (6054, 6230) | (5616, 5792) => 1.00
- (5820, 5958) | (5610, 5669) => 1.01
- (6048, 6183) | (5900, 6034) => 1.00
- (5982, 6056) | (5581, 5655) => 1.06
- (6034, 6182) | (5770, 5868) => 0.97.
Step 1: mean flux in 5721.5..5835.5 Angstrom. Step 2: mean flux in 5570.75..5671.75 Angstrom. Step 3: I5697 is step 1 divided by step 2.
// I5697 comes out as 1.1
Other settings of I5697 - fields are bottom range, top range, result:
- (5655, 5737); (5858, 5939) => 0.96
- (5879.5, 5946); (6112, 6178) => 1.04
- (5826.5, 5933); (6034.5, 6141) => 1.04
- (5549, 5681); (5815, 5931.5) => 1.01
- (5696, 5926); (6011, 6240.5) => 1.00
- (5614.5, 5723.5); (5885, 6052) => 1.01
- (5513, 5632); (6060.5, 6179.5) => 1.02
